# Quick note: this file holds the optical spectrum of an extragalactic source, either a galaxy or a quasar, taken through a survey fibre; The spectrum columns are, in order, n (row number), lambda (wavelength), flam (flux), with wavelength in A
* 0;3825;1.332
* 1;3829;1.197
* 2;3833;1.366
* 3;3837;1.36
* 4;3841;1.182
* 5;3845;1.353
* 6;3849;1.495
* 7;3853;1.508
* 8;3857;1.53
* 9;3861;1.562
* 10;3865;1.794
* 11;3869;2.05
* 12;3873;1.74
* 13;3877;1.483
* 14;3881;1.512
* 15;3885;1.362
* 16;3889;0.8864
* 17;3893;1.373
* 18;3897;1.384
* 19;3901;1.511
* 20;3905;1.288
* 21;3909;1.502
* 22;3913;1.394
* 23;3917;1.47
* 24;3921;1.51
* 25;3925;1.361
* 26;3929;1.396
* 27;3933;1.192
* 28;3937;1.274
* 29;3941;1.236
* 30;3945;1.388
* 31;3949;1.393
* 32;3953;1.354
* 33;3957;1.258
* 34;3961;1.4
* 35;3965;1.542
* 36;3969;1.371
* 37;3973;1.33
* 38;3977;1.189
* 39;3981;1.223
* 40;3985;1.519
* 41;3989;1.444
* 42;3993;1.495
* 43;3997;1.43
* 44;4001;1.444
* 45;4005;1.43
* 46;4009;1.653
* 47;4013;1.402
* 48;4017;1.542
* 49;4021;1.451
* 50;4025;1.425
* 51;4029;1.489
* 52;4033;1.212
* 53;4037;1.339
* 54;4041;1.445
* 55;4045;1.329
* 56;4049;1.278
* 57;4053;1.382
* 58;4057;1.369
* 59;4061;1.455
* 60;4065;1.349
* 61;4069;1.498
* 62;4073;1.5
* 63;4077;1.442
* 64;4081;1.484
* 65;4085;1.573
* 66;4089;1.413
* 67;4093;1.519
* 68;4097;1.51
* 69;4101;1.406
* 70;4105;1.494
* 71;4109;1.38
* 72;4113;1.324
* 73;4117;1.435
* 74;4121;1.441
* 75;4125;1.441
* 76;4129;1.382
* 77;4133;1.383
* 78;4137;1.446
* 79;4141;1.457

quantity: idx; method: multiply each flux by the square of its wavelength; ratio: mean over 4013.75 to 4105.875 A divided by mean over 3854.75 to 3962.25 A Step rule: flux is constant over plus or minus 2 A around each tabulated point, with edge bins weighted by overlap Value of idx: 1.08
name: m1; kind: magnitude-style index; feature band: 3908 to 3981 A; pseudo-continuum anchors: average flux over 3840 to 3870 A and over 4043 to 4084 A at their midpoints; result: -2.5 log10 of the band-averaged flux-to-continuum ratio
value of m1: 0.10 mag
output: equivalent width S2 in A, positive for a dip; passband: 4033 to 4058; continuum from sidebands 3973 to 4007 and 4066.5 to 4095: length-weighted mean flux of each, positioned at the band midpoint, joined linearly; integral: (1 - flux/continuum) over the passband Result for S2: 1.8 A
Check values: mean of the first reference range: 1.39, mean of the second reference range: 1.49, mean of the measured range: 1.34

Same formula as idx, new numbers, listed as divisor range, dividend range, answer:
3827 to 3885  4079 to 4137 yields 1.09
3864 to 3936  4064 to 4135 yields 1.10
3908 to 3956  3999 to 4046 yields 1.10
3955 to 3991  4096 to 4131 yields 1.12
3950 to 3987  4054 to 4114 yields 1.13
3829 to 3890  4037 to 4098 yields 1.08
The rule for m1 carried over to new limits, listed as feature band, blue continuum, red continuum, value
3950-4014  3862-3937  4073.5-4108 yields 0.04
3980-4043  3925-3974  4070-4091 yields -0.02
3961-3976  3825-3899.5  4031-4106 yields 0.03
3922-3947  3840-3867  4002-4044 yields 0.12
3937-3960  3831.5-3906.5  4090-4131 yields 0.10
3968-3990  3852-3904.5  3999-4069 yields 0.08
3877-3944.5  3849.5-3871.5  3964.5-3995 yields 0.14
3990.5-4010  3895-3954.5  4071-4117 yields -0.05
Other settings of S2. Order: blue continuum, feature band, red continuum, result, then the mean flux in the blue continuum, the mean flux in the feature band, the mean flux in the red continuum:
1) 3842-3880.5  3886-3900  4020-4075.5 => 2.8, 1.6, 1.25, 1.39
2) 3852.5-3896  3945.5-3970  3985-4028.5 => 1.7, 1.52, 1.39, 1.47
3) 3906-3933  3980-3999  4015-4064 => -0.4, 1.41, 1.43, 1.39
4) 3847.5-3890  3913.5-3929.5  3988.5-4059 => 0.8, 1.55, 1.43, 1.42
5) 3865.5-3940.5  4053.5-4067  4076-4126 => 0.5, 1.43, 1.39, 1.45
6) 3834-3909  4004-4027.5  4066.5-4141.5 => -0.5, 1.46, 1.49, 1.45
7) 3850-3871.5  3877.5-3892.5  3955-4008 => 3.1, 1.68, 1.29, 1.4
